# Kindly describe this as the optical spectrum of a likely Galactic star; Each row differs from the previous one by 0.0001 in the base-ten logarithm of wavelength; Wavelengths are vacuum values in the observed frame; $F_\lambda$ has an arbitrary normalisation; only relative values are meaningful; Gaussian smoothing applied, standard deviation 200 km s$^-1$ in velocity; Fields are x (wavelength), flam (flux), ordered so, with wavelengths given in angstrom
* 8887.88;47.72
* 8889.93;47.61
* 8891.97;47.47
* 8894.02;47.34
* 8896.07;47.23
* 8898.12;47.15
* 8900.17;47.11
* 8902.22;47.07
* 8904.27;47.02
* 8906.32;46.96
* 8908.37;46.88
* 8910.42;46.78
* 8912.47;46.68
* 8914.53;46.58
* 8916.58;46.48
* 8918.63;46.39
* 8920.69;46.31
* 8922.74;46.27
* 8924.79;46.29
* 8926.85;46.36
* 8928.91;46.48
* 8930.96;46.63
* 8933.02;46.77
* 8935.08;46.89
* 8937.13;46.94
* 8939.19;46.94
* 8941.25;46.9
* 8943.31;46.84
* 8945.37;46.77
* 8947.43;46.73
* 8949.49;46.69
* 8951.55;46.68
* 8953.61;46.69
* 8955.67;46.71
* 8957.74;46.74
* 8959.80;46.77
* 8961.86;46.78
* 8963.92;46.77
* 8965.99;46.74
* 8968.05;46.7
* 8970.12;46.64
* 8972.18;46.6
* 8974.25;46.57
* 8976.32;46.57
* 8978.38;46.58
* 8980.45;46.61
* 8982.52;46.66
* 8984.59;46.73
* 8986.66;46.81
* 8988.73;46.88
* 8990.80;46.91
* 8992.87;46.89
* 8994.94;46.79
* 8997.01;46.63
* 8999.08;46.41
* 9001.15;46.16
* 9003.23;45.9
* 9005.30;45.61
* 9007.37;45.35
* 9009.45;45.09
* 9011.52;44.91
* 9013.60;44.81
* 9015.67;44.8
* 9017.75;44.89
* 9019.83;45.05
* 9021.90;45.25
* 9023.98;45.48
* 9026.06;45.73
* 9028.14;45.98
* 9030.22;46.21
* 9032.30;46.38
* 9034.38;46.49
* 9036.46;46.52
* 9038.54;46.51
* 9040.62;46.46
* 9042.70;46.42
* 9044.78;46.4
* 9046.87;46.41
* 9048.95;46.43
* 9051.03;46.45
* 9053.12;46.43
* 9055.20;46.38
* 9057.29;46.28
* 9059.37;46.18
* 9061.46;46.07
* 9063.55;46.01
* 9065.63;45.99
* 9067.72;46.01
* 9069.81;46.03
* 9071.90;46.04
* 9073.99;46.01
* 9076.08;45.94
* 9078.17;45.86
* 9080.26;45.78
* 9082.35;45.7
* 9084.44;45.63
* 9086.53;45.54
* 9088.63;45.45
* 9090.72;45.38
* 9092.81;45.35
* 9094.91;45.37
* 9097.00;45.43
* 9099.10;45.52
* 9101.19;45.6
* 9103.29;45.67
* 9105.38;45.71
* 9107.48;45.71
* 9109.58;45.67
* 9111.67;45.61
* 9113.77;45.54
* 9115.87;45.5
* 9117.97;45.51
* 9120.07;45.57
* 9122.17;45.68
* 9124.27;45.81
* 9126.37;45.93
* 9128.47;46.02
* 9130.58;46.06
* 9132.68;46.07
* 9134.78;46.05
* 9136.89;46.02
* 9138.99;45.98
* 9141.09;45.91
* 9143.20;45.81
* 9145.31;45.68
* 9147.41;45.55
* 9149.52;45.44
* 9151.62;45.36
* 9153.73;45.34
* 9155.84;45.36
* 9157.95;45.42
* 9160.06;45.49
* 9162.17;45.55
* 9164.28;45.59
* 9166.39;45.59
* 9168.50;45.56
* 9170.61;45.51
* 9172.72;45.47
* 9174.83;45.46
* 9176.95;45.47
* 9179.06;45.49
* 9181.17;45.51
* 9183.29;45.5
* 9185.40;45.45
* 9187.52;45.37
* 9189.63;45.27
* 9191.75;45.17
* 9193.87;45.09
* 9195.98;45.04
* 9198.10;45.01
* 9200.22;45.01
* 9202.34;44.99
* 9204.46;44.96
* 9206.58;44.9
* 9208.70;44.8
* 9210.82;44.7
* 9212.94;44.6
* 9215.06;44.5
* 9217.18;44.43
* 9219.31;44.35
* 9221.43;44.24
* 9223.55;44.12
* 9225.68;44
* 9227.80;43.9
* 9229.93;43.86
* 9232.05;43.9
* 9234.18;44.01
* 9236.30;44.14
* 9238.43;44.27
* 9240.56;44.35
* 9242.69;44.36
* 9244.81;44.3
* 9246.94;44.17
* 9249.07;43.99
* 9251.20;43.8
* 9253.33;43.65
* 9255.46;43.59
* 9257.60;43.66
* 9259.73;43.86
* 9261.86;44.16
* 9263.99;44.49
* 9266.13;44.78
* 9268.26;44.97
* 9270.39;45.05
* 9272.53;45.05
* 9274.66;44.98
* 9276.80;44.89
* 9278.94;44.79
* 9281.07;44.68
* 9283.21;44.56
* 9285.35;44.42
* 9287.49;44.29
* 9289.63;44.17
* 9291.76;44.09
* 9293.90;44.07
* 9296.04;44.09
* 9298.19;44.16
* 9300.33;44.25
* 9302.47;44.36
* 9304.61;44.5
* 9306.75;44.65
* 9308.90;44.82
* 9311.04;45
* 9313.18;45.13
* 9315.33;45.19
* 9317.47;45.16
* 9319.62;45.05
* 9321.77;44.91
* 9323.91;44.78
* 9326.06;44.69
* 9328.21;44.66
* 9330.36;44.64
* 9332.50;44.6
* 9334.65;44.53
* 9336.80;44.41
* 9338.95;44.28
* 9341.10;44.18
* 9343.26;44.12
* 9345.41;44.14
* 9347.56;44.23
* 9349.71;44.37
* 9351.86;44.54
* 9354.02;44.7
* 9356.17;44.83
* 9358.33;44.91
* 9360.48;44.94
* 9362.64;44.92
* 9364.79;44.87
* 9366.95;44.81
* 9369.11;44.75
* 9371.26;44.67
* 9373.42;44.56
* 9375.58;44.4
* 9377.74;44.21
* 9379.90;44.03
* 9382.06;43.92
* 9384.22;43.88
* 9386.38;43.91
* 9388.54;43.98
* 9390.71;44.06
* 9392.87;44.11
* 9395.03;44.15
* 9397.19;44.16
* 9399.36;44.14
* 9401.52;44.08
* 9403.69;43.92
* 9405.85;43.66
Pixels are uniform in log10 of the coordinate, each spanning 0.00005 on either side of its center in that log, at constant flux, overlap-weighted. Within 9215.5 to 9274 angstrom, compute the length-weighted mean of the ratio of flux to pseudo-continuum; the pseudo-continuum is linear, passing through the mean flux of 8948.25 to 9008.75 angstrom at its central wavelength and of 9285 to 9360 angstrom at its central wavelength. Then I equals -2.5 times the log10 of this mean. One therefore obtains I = 0.019 mag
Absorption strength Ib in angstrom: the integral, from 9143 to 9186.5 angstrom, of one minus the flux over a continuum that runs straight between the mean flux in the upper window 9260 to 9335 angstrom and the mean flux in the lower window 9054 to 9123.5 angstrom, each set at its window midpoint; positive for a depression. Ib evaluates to -0.1 angstrom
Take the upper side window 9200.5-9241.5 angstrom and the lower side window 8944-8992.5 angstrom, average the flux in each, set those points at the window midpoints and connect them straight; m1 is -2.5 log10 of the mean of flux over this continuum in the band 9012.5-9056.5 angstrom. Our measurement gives 0.00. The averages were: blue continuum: 46.7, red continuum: 44.4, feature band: 46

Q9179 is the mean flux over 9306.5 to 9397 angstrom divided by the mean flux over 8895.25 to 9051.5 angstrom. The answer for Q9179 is 1.0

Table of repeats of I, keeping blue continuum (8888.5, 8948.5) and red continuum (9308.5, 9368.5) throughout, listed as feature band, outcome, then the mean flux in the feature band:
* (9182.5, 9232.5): 0.02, 44.7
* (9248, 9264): 0.03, 43.9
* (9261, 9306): 0.01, 44.5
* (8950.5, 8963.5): 0.00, 46.8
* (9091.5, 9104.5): 0.01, 45.5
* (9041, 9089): 0.00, 46.1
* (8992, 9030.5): 0.02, 45.7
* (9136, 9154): 0.00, 45.7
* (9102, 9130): 0.00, 45.7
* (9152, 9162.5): 0.01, 45.4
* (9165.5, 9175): 0.00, 45.6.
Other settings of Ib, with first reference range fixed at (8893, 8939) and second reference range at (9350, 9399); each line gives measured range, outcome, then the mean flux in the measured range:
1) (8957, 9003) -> -0.2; 46.7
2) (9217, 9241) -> 0.6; 44.1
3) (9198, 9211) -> 0.1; 44.9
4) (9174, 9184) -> 0.0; 45.5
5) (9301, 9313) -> 0.0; 44.7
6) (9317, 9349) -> 0.1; 44.5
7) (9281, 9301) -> 0.3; 44.2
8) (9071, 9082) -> 0.0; 45.9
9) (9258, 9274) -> 0.1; 44.6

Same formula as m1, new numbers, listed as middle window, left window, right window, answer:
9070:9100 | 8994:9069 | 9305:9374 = 0.002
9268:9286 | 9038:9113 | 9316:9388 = 0.002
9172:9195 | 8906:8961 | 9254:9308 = -0.008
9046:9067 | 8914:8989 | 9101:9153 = -0.004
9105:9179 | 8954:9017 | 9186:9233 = -0.012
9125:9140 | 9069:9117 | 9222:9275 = -0.017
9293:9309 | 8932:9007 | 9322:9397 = 0.011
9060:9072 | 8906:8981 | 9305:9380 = 0.001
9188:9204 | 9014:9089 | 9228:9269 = -0.012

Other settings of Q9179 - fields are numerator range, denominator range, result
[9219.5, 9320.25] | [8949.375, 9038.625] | 0.96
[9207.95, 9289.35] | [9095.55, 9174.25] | 0.97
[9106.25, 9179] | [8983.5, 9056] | 0.99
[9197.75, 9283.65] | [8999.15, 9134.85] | 0.97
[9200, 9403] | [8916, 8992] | 0.95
